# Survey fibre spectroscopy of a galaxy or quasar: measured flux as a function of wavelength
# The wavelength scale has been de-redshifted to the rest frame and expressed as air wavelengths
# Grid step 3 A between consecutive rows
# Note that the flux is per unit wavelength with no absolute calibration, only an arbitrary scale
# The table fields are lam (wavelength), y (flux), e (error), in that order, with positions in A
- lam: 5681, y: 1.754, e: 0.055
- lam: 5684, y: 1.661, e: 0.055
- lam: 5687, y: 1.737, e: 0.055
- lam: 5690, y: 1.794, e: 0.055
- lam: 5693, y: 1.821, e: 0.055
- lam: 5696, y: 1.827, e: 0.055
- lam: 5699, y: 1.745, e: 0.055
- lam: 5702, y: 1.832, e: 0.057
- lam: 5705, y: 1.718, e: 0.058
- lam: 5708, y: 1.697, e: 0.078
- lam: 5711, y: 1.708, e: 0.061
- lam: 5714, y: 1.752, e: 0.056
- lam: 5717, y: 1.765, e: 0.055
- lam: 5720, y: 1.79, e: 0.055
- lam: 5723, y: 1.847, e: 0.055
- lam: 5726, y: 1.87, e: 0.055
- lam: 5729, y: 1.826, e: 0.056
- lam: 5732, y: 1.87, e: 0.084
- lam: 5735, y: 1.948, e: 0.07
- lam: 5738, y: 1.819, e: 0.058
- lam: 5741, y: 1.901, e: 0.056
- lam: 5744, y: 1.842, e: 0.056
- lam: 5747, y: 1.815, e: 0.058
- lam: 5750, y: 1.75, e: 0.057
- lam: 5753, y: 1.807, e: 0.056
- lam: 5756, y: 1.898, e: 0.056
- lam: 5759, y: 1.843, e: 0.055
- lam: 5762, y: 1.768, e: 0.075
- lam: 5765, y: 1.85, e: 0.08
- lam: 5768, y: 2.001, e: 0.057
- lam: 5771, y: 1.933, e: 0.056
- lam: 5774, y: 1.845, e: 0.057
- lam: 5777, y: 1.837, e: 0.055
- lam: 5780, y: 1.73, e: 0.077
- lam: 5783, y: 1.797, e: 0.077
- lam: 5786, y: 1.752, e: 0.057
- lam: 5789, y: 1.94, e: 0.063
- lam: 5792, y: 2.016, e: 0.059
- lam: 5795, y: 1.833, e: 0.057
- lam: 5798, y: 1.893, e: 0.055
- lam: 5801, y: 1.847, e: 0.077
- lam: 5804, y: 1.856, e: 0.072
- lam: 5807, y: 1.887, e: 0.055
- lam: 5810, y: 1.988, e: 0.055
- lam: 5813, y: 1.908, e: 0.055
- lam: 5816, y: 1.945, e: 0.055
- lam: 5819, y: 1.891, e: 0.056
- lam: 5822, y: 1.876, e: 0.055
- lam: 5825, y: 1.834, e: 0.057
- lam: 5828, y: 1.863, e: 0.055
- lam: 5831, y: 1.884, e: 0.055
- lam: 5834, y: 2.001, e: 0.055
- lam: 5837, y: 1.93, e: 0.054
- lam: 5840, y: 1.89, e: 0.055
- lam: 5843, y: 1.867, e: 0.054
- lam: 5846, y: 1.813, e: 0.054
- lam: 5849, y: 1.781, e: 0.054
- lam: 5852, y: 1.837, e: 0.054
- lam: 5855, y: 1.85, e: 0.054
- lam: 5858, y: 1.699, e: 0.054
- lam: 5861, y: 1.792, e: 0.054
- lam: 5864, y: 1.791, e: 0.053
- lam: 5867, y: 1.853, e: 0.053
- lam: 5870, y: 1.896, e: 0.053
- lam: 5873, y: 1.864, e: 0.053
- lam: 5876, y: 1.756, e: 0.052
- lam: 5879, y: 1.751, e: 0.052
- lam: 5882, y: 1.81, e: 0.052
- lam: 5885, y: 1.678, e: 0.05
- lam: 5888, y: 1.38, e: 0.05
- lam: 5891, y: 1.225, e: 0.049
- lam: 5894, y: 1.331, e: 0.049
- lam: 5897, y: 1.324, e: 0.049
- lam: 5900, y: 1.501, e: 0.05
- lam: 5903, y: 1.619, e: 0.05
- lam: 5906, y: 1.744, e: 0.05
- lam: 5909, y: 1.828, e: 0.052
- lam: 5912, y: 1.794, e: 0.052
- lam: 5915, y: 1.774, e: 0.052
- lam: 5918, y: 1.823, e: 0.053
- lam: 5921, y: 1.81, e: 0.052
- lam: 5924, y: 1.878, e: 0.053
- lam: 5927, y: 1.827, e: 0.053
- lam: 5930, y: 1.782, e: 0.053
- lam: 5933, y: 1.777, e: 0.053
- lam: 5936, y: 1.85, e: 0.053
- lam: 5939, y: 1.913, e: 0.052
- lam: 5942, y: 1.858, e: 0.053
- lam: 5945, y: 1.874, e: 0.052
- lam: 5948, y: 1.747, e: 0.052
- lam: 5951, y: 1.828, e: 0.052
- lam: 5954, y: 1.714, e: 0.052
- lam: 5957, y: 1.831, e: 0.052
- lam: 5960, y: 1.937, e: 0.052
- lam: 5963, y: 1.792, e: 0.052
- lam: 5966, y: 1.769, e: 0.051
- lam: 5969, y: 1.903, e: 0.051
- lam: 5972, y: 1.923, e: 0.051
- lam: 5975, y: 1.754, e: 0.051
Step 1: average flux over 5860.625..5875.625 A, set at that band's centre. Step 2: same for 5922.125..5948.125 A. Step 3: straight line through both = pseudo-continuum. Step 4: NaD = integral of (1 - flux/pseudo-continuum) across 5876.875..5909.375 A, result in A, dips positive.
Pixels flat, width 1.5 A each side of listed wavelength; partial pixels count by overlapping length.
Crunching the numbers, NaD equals 4.9 A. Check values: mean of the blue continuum 1.84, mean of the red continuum 1.84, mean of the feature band 1.56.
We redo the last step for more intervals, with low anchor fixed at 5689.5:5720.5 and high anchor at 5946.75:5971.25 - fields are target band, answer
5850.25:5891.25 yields 1.3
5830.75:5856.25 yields -1.1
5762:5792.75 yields -1.4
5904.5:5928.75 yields 0.0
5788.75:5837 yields -3.1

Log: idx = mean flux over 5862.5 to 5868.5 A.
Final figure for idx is 1.82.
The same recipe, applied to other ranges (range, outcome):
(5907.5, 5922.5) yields 1.81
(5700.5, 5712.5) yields 1.74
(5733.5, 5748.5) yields 1.86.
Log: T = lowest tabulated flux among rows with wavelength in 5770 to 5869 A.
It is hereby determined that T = 1.699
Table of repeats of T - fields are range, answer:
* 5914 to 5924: 1.774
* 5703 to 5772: 1.697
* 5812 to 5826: 1.834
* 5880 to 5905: 1.225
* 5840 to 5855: 1.781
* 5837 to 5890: 1.38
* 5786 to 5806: 1.752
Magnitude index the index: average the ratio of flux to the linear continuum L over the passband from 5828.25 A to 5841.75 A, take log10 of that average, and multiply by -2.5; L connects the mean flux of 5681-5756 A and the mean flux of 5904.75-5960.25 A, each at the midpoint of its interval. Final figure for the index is -0.06 mag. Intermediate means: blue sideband 1.8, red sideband 1.82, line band 1.92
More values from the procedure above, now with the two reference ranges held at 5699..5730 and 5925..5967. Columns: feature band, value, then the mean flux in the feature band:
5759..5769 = -0.04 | 1.86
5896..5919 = 0.08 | 1.68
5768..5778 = -0.06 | 1.89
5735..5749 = -0.04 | 1.85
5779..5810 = -0.04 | 1.86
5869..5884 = 0.00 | 1.81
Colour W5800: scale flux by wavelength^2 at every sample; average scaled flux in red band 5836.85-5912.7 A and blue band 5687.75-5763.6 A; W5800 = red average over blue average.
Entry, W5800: 0.99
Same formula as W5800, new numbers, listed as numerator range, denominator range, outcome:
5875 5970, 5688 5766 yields 1.02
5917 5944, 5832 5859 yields 1.02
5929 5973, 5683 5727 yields 1.13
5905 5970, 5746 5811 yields 1.03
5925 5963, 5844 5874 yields 1.03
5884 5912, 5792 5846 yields 0.83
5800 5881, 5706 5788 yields 1.05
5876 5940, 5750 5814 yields 0.94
